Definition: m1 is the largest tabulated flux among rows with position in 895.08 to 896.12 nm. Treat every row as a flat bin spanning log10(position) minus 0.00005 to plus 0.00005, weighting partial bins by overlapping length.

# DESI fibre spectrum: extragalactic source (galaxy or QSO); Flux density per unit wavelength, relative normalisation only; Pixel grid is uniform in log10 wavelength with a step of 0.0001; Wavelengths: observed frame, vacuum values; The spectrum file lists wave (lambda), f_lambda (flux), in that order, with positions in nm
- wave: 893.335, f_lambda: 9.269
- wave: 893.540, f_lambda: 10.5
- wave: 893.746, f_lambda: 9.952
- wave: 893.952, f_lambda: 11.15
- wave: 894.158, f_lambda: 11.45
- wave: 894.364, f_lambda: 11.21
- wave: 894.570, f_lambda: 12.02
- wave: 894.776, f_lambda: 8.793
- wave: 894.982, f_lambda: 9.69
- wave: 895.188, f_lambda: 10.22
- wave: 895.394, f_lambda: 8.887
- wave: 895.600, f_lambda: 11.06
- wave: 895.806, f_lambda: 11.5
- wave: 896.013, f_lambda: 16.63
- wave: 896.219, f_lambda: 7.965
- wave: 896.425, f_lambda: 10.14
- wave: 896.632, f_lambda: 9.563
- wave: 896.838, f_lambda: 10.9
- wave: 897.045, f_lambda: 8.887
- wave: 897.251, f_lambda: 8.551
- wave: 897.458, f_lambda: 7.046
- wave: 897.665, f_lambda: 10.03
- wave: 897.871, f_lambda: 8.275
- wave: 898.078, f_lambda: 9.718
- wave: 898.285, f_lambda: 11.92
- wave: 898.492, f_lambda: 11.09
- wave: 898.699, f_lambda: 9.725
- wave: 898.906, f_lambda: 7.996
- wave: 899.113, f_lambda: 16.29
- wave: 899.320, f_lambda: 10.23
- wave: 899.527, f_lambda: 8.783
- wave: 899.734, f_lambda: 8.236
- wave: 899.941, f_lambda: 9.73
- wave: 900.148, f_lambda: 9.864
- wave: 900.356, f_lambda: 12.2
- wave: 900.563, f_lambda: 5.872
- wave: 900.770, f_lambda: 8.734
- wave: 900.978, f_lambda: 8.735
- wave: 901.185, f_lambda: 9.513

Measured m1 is 16.63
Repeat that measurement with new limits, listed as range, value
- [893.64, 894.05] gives 11.15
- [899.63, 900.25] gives 9.864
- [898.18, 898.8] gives 11.92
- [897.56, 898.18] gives 10.03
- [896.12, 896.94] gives 10.9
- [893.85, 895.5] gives 12.02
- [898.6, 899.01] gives 9.725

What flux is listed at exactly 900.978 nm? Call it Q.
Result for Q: 8.735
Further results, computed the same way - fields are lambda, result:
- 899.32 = 10.23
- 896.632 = 9.563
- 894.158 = 11.45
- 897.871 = 8.275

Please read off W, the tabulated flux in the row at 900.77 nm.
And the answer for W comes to 8.734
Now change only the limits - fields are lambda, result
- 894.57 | 12.02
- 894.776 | 8.793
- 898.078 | 9.718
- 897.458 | 7.046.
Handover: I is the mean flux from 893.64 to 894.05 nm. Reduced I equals 10.5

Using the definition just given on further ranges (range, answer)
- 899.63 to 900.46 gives 10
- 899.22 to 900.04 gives 9.24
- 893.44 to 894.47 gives 10.8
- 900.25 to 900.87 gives 8.94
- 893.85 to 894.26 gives 11.3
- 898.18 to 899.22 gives 11.4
